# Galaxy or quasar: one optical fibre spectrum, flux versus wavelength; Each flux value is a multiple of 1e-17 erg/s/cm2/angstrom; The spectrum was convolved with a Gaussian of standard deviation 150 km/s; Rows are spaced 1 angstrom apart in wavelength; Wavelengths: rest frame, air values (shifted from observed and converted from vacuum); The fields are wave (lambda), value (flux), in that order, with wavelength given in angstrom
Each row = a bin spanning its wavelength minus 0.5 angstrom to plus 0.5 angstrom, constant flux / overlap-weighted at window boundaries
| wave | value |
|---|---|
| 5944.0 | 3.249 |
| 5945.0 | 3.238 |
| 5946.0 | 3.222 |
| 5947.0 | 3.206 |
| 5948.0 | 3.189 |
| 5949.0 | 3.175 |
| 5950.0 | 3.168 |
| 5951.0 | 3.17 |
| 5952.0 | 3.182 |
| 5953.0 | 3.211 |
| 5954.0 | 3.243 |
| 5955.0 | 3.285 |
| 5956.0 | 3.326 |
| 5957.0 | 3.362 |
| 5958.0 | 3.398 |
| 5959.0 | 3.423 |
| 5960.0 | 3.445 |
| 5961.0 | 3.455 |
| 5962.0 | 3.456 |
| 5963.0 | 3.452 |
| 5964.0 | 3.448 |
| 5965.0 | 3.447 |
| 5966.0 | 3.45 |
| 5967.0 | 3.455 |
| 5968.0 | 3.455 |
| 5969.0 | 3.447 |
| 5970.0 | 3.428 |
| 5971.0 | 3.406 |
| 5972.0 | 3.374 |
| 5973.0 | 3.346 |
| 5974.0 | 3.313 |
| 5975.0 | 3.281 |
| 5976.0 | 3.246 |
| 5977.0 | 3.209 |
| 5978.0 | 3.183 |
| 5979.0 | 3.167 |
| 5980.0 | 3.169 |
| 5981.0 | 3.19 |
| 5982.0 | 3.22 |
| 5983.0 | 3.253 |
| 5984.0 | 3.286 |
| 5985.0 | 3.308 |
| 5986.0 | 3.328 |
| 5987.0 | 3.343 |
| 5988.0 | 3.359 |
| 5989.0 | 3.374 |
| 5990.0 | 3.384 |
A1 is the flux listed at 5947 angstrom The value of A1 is 3.206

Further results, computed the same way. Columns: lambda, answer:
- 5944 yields 3.249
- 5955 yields 3.285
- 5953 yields 3.211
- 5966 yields 3.45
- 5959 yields 3.423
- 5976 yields 3.246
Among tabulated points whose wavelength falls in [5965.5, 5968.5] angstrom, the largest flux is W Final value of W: 3.455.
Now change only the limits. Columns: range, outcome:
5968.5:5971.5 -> 3.447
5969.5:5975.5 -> 3.428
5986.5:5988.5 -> 3.359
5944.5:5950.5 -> 3.238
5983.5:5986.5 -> 3.328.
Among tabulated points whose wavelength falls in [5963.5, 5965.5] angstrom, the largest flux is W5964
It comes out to 3.448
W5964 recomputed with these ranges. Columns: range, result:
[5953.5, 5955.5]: 3.285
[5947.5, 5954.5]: 3.243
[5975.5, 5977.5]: 3.246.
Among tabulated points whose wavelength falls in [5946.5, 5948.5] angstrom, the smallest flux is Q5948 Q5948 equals 3.189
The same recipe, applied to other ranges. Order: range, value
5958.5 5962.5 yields 3.423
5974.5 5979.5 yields 3.167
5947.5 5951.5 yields 3.168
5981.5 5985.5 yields 3.22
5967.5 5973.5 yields 3.346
